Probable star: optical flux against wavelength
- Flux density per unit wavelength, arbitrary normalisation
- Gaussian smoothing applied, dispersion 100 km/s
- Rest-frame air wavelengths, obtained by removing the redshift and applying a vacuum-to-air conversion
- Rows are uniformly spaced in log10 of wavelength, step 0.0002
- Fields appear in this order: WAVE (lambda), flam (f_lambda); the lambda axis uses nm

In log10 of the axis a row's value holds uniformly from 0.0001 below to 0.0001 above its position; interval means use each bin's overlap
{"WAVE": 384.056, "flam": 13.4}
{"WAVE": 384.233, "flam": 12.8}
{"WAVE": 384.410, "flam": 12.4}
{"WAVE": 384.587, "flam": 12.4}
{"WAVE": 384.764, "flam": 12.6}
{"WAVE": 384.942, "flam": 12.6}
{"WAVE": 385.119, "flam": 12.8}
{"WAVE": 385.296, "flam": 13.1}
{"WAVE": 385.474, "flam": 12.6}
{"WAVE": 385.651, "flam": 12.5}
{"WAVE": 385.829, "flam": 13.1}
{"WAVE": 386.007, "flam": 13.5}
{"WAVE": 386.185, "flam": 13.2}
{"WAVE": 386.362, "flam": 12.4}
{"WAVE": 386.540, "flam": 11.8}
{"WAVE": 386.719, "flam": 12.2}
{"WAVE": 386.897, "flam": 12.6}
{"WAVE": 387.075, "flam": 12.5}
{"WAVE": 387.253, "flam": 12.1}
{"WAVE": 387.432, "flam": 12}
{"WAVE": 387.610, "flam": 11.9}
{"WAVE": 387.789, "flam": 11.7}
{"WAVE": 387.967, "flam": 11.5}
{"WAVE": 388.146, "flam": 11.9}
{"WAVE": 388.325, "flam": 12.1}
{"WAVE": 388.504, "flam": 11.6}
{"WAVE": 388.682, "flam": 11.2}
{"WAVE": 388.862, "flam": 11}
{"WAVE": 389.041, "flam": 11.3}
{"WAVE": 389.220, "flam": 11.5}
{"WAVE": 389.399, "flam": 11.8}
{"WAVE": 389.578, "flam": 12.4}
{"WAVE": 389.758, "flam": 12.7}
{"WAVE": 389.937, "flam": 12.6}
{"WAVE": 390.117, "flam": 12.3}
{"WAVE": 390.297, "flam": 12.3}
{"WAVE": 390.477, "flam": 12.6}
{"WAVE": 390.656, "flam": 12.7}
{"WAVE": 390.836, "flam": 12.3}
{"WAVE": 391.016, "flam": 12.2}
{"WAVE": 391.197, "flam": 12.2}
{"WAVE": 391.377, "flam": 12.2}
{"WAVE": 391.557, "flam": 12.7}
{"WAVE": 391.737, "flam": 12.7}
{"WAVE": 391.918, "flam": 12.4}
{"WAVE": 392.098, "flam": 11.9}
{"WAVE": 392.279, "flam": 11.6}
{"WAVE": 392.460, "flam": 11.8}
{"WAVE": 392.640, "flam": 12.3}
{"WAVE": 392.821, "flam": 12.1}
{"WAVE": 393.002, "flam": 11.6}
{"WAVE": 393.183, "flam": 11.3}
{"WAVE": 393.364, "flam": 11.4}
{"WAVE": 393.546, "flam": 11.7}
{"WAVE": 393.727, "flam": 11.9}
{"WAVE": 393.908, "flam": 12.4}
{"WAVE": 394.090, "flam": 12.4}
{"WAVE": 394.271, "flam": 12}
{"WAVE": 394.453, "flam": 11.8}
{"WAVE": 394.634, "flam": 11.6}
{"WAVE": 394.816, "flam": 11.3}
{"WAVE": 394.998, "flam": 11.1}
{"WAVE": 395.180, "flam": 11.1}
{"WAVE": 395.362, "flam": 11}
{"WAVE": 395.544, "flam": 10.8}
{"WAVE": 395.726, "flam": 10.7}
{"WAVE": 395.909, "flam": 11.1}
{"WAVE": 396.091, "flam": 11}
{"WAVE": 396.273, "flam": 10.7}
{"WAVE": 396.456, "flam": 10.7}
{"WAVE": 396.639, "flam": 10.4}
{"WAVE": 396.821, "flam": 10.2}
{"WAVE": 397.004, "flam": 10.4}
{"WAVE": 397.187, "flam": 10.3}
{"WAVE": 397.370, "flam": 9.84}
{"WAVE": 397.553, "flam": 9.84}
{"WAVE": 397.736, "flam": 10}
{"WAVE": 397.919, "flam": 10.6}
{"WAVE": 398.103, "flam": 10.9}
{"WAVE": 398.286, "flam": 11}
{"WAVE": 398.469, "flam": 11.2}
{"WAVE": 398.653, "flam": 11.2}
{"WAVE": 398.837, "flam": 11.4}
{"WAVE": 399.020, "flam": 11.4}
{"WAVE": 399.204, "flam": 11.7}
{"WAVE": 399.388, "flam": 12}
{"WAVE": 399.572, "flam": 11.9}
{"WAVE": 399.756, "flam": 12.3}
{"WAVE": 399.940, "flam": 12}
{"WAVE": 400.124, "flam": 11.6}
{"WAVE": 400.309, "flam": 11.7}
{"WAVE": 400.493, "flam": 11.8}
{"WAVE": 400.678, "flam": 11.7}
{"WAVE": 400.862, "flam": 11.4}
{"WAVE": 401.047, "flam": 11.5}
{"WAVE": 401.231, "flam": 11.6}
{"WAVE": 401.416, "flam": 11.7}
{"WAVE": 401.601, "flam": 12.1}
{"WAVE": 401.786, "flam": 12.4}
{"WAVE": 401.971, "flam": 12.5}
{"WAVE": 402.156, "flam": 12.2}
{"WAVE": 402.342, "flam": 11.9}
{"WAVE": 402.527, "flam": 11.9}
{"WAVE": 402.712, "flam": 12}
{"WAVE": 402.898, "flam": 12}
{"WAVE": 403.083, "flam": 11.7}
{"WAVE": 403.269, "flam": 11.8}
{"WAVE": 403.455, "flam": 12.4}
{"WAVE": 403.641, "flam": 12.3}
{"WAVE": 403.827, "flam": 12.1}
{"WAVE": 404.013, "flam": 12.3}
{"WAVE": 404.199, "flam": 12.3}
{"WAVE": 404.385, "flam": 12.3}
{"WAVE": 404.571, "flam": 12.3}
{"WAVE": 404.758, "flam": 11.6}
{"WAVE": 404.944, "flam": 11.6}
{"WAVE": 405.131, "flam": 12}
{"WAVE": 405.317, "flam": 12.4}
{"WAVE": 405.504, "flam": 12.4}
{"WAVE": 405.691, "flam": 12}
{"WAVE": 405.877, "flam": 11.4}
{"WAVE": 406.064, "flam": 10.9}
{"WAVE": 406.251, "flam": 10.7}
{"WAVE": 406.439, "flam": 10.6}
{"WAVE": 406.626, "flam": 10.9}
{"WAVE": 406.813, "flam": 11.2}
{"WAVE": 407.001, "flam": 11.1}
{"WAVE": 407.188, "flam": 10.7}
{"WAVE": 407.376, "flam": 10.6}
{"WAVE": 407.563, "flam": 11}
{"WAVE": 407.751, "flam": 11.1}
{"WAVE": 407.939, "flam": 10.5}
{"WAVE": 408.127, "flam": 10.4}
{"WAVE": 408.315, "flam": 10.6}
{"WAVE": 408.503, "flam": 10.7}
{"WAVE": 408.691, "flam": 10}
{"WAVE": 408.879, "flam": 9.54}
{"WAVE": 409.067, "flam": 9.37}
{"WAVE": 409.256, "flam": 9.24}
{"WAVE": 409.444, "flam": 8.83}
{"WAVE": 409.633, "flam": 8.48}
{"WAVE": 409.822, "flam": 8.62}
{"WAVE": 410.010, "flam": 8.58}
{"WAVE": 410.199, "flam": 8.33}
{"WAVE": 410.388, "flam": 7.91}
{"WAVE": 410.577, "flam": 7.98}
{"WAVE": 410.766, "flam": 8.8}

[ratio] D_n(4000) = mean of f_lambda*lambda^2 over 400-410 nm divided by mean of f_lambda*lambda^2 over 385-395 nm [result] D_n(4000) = 1.00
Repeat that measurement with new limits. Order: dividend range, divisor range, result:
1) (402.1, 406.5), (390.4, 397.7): 1.09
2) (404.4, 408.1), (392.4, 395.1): 1.02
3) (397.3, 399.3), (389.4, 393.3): 0.92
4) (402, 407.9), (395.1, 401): 1.09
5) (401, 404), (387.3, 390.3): 1.09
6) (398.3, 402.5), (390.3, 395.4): 1.02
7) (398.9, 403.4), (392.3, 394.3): 1.04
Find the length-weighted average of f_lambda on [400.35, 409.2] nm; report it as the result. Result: 11.5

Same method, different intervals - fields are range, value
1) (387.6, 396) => 11.8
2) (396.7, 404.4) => 11.5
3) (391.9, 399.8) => 11.3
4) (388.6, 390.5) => 11.9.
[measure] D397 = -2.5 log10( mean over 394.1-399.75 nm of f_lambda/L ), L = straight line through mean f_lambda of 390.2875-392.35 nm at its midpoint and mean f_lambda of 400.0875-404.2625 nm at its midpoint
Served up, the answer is 0.105 mag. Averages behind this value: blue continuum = 12.3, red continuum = 12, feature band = 11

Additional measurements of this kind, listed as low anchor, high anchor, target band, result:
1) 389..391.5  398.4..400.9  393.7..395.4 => 0.03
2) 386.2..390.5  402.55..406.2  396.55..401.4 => 0.08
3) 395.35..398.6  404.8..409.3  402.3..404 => -0.12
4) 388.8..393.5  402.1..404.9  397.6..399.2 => 0.10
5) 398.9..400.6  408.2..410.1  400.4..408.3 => -0.10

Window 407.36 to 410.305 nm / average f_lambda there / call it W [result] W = 9.71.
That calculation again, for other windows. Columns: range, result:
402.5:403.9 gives 12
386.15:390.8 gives 12.1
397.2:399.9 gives 11.1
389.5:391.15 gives 12.4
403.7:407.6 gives 11.6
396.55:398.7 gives 10.5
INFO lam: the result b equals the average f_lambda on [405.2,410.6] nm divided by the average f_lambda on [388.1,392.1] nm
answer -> 0.85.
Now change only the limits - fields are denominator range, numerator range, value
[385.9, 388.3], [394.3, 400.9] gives 0.91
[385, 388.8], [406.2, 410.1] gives 0.82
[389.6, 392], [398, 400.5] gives 0.93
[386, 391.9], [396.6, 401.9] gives 0.93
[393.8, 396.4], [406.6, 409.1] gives 0.93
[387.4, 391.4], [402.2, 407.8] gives 0.97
